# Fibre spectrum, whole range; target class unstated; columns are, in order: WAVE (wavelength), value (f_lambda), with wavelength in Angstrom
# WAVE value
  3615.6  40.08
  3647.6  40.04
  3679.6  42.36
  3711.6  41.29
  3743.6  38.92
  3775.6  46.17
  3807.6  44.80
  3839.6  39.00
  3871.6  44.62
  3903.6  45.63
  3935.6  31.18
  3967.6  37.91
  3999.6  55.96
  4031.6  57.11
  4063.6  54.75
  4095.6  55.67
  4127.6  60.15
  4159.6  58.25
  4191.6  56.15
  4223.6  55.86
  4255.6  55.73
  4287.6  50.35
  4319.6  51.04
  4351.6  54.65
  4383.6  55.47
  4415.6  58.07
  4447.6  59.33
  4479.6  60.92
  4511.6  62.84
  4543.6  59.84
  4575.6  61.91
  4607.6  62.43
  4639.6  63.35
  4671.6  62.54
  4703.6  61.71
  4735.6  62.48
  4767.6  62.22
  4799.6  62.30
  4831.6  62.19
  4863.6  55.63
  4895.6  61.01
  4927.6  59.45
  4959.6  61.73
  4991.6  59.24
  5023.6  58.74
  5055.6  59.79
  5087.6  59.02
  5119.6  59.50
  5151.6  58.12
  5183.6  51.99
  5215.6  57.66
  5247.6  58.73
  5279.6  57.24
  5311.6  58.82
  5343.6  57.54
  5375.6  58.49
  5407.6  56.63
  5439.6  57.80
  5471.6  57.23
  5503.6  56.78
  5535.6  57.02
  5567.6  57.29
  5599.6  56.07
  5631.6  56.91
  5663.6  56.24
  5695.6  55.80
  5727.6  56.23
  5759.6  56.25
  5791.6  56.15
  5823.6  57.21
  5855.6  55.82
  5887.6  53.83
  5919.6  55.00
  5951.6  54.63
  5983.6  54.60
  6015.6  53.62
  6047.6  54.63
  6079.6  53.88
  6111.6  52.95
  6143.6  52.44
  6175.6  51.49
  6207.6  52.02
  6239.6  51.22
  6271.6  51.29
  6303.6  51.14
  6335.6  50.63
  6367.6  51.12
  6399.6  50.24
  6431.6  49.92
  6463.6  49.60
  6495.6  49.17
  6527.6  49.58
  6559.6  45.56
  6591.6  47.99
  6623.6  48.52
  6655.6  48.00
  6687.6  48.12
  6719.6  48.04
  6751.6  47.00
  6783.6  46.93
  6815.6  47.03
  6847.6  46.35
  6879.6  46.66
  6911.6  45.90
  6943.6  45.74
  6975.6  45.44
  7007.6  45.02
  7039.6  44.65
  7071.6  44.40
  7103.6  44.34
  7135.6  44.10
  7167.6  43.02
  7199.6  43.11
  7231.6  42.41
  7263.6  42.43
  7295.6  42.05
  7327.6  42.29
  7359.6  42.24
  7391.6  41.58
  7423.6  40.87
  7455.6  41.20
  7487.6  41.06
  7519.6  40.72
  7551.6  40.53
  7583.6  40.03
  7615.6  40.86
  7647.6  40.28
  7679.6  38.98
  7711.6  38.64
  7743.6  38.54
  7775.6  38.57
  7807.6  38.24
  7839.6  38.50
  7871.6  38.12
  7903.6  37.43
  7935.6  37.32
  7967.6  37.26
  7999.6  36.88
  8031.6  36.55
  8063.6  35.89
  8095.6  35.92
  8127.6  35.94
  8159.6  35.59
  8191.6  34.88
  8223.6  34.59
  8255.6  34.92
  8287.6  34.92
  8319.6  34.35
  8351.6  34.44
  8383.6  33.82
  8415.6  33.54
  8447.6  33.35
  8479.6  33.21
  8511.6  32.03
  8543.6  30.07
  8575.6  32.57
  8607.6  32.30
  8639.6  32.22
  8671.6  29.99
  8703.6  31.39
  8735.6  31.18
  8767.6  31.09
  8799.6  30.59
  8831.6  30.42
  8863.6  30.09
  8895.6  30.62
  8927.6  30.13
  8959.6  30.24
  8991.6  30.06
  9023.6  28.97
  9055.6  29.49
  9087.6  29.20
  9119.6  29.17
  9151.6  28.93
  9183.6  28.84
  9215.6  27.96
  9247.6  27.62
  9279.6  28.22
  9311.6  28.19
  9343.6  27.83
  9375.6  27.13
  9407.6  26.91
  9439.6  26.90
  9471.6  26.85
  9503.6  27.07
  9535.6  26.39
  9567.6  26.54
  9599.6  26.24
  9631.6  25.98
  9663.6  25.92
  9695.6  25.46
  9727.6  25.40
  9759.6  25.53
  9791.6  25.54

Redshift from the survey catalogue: 0.00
